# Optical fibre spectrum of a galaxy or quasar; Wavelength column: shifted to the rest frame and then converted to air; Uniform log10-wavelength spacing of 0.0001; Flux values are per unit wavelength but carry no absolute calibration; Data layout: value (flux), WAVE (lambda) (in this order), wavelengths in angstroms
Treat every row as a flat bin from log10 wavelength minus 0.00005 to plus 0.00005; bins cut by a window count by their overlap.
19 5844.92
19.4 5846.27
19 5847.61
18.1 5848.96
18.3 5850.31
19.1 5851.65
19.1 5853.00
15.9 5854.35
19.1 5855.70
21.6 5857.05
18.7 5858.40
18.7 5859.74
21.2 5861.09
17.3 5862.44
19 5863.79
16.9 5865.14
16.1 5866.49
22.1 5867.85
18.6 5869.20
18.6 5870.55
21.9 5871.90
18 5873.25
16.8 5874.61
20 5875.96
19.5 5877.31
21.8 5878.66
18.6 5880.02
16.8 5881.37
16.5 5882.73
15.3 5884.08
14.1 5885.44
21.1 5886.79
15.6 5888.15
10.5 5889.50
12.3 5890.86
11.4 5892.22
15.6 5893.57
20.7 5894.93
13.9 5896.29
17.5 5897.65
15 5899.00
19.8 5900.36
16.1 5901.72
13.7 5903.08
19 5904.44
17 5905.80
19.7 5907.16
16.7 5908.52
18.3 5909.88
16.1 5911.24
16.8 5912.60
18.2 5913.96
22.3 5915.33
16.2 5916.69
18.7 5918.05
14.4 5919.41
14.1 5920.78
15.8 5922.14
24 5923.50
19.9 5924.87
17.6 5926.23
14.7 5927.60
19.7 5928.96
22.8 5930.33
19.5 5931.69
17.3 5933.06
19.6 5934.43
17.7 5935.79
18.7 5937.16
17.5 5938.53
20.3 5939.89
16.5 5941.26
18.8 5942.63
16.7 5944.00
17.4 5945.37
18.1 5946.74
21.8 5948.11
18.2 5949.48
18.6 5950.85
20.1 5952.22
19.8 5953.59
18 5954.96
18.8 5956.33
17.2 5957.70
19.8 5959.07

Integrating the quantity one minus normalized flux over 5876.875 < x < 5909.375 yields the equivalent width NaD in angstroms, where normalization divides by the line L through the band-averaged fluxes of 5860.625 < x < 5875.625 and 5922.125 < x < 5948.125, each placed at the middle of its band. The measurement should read 3.75 angstroms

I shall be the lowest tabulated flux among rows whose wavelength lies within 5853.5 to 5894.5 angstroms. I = 10.5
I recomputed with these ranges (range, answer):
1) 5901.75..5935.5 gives 13.7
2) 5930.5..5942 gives 16.5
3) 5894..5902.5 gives 13.9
